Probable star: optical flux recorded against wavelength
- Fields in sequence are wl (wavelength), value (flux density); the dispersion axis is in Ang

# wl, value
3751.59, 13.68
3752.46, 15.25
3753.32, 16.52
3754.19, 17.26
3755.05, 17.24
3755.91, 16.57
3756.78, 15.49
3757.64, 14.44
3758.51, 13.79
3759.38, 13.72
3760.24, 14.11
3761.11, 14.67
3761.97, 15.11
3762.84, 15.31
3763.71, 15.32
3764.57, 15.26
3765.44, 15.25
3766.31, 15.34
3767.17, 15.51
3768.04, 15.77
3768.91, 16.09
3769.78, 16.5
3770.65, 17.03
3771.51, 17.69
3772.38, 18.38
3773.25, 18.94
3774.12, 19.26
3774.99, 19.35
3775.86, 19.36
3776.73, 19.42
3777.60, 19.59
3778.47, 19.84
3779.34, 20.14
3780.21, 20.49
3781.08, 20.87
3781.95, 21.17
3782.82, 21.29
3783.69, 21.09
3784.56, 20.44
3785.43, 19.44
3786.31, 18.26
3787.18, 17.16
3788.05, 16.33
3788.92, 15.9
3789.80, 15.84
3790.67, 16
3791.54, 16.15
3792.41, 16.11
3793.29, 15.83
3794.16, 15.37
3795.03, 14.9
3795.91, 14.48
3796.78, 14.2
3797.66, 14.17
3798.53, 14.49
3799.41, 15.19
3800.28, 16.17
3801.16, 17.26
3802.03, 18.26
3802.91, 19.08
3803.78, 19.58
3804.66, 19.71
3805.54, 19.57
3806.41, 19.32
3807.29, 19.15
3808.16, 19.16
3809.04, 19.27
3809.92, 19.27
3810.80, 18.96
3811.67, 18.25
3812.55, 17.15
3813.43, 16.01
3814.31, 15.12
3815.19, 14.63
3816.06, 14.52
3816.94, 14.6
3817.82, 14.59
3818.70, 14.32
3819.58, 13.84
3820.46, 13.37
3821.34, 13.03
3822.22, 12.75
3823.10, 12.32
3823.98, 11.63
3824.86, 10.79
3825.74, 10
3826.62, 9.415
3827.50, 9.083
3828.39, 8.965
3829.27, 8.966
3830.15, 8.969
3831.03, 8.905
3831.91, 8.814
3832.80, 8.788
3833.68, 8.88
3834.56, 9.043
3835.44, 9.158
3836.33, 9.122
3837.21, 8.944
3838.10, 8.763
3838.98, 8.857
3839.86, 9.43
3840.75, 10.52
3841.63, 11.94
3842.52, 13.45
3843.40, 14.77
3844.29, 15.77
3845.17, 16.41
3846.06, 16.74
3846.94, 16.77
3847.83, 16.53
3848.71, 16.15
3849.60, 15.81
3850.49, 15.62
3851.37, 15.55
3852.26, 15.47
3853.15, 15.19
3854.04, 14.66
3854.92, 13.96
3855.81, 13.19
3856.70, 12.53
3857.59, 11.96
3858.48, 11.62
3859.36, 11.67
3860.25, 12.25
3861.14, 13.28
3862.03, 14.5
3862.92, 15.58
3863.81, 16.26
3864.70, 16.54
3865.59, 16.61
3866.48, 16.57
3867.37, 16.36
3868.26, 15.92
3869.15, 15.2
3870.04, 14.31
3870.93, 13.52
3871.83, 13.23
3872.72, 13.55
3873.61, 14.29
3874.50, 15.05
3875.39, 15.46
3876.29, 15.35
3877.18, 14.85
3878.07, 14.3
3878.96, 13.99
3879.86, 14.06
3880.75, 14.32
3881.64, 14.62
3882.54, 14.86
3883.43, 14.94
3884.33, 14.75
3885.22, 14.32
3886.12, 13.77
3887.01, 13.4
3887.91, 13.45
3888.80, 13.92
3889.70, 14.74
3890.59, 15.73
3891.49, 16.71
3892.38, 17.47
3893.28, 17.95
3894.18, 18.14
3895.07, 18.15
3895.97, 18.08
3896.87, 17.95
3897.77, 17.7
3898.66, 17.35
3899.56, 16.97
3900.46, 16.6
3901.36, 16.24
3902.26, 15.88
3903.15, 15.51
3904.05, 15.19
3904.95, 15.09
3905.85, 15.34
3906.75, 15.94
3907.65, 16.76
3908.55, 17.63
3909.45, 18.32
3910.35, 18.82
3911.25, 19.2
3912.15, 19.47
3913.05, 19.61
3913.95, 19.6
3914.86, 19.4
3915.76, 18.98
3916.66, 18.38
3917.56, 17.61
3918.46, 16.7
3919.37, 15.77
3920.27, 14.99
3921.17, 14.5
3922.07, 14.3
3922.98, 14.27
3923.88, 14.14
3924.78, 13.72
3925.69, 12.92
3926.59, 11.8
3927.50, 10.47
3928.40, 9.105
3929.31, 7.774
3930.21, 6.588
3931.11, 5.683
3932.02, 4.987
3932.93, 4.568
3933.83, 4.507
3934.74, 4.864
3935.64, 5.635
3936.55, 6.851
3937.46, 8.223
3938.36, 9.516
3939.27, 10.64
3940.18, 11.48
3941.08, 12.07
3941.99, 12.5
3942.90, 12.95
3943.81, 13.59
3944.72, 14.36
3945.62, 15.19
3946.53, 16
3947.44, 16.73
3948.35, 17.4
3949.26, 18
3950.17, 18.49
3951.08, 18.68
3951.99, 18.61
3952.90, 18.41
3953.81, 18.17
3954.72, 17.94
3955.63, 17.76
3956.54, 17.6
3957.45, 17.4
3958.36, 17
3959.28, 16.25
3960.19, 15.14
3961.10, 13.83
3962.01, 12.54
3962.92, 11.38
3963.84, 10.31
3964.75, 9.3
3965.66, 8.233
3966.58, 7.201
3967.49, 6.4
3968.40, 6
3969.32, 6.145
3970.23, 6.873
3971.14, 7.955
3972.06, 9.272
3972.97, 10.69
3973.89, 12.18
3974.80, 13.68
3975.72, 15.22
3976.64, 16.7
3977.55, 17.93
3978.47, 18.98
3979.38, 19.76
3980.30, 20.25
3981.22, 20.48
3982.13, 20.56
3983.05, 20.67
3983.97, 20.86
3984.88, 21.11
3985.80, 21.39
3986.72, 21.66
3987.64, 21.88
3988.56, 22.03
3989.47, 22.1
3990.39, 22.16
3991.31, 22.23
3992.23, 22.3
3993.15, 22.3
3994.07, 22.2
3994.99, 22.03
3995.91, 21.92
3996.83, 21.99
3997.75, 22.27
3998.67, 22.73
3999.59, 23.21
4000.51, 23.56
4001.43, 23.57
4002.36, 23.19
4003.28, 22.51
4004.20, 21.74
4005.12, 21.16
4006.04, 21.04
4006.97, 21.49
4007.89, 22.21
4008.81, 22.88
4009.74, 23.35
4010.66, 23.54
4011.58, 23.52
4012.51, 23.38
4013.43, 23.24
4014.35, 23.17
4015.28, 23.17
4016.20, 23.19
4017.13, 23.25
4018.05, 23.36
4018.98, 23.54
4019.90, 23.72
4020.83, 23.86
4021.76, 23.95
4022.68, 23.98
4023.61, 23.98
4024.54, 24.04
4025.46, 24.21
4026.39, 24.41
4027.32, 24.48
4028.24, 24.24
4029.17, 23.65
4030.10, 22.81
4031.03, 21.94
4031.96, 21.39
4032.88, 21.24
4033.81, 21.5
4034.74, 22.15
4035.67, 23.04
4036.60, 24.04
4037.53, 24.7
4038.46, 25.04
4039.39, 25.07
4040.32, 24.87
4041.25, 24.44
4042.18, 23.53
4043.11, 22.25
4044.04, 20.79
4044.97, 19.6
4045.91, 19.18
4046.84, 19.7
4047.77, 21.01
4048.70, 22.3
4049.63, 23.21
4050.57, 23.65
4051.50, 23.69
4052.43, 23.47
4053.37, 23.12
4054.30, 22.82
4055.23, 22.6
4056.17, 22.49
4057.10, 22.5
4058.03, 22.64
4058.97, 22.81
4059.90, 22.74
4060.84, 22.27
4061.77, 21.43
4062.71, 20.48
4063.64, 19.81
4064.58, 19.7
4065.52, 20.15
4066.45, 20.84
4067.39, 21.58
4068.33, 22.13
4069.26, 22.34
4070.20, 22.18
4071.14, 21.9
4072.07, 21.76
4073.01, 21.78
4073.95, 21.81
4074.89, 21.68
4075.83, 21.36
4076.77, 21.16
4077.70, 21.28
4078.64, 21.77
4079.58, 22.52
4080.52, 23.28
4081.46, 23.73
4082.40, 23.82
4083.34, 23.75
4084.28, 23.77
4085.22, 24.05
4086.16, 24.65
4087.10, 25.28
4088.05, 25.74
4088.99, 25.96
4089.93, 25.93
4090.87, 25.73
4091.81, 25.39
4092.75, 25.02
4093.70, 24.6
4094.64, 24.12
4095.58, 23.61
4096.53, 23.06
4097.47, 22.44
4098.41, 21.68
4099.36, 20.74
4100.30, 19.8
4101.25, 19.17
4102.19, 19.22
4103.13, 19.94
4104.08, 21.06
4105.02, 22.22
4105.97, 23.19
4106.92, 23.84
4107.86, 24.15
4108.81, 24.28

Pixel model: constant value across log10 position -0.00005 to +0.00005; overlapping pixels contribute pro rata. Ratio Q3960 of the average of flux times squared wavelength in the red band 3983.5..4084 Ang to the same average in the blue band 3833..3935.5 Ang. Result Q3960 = 1.7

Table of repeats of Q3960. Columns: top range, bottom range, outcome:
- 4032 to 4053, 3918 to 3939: 2.38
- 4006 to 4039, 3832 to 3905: 1.75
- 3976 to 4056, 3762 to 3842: 1.64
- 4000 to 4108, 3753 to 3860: 1.70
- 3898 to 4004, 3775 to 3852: 1.11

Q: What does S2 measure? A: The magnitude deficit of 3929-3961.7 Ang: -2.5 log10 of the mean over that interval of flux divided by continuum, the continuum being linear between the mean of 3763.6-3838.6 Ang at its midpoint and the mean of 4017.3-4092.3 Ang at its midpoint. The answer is 0.459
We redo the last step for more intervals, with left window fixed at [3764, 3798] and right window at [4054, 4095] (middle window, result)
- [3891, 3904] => 0.15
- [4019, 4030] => -0.10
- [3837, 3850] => 0.36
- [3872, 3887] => 0.31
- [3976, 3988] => 0.06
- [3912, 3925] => 0.19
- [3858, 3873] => 0.29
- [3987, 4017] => -0.05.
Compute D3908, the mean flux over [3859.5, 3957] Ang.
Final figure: 14.7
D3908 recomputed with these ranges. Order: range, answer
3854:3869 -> 14.3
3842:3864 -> 14.6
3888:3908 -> 16.5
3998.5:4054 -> 23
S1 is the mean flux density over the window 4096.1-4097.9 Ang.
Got 22.8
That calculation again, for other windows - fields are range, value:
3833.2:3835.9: 9.03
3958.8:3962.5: 14.4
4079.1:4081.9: 23.2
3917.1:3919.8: 16.7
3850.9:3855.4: 15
